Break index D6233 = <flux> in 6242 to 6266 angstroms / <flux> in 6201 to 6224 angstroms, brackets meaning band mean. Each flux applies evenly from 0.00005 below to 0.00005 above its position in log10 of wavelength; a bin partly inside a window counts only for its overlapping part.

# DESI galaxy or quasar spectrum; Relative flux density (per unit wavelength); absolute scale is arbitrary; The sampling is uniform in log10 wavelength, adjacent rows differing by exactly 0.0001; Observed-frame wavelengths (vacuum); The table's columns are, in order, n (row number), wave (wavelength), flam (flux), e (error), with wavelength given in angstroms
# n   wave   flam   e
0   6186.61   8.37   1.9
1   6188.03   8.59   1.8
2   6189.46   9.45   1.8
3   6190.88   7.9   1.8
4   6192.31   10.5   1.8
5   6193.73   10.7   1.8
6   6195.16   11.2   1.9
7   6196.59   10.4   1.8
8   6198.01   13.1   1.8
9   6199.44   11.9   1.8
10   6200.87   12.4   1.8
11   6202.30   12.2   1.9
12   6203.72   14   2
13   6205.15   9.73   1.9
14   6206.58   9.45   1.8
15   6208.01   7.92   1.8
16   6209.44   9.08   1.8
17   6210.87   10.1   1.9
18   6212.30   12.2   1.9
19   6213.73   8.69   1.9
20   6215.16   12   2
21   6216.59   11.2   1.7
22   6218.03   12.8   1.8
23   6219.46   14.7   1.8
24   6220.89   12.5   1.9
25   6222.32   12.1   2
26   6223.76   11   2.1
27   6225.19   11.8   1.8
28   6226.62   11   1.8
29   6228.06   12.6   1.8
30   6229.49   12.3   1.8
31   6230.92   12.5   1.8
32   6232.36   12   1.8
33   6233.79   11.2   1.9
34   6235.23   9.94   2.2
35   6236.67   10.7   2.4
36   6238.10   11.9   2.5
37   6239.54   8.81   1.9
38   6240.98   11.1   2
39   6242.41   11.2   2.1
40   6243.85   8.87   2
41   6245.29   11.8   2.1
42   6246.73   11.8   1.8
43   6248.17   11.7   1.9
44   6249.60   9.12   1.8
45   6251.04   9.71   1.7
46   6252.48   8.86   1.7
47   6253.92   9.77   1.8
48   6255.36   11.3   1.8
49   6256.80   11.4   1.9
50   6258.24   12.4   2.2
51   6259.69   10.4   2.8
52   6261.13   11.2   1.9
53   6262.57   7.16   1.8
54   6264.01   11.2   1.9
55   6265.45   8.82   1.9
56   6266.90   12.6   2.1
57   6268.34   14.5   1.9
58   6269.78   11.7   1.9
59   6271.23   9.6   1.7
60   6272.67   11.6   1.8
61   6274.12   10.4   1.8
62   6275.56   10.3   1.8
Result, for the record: 0.92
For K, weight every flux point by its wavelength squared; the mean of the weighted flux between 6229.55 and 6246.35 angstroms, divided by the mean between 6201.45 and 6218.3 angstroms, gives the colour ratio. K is 1.0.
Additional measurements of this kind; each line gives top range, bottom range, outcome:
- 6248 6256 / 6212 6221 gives 0.84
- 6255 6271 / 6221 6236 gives 0.96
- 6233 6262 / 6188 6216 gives 1.02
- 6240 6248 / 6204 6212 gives 1.14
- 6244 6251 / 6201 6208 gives 0.99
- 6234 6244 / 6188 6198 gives 1.05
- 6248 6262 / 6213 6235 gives 0.90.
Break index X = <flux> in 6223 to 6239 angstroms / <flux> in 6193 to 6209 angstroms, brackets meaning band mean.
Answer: 1.0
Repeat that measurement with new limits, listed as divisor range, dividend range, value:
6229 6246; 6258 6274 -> 0.99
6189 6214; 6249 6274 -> 1.00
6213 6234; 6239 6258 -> 0.88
